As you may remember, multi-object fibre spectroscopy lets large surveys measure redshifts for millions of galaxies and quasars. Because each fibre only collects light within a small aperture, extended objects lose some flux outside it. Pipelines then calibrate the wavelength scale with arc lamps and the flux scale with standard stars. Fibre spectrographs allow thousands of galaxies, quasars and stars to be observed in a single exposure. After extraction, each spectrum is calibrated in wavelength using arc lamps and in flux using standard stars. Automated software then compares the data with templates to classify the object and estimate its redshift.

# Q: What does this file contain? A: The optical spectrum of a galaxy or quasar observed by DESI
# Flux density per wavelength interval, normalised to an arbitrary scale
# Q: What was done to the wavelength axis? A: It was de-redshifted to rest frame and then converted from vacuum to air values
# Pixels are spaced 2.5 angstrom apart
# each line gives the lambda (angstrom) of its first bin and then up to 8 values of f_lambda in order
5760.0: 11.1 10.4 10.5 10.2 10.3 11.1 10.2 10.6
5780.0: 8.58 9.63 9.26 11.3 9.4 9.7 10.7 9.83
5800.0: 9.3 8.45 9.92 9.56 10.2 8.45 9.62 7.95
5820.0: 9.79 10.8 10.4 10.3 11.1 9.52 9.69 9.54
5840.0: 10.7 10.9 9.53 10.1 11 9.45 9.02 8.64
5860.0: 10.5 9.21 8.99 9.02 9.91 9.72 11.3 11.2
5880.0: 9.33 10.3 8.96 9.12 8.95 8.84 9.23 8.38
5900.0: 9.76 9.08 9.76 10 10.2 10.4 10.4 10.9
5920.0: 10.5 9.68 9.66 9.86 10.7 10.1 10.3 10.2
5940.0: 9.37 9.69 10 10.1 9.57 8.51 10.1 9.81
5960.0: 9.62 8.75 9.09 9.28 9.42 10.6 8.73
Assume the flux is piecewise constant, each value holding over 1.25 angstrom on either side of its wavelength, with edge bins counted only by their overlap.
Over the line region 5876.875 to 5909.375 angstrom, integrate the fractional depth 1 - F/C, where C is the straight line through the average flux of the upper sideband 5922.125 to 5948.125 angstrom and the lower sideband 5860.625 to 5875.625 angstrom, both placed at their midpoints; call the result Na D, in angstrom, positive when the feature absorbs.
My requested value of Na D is 1.1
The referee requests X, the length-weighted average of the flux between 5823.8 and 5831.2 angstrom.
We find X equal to 10.6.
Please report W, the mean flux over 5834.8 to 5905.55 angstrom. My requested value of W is 9.66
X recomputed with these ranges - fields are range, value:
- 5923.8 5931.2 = 10.1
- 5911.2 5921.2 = 10.5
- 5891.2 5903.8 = 9.06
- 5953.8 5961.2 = 9.84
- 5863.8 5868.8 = 9.01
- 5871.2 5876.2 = 10.5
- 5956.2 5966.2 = 9.32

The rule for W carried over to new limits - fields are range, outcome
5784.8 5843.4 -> 9.85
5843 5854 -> 10.1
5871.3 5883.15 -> 10.4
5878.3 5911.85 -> 9.42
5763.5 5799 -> 10.1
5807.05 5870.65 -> 9.77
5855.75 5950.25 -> 9.78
